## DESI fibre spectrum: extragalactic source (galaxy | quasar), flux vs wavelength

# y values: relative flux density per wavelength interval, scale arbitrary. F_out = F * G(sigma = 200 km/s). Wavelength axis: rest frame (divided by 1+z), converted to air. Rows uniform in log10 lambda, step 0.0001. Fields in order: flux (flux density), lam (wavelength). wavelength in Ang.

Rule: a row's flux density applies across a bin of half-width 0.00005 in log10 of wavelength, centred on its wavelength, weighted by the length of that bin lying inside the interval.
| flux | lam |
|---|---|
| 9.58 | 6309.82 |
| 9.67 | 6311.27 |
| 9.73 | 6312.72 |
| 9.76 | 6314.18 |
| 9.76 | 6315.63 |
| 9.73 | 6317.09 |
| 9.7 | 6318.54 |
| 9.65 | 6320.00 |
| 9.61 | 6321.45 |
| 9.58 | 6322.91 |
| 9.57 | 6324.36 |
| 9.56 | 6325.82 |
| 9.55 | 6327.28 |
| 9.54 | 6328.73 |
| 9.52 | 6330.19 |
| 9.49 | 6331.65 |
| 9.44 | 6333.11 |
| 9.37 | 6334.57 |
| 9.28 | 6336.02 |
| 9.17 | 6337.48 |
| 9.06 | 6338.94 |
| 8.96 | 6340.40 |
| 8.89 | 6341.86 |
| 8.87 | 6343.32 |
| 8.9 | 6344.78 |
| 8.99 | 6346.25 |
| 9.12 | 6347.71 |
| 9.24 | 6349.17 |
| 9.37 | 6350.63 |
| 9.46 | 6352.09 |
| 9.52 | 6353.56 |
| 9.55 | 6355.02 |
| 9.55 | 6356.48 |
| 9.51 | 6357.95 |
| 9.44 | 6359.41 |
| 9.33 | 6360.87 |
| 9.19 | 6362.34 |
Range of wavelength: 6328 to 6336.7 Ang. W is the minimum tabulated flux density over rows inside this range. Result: 9.28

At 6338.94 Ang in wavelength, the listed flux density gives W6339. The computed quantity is 9.06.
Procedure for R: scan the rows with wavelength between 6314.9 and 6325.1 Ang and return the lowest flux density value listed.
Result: 9.57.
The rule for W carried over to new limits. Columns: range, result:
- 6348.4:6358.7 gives 9.24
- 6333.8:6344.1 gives 8.87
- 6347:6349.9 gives 9.12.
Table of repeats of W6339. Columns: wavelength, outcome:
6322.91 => 9.58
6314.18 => 9.76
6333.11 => 9.44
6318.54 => 9.7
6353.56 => 9.52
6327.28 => 9.55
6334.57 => 9.37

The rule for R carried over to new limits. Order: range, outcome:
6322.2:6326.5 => 9.56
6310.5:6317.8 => 9.67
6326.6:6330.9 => 9.52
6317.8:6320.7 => 9.65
